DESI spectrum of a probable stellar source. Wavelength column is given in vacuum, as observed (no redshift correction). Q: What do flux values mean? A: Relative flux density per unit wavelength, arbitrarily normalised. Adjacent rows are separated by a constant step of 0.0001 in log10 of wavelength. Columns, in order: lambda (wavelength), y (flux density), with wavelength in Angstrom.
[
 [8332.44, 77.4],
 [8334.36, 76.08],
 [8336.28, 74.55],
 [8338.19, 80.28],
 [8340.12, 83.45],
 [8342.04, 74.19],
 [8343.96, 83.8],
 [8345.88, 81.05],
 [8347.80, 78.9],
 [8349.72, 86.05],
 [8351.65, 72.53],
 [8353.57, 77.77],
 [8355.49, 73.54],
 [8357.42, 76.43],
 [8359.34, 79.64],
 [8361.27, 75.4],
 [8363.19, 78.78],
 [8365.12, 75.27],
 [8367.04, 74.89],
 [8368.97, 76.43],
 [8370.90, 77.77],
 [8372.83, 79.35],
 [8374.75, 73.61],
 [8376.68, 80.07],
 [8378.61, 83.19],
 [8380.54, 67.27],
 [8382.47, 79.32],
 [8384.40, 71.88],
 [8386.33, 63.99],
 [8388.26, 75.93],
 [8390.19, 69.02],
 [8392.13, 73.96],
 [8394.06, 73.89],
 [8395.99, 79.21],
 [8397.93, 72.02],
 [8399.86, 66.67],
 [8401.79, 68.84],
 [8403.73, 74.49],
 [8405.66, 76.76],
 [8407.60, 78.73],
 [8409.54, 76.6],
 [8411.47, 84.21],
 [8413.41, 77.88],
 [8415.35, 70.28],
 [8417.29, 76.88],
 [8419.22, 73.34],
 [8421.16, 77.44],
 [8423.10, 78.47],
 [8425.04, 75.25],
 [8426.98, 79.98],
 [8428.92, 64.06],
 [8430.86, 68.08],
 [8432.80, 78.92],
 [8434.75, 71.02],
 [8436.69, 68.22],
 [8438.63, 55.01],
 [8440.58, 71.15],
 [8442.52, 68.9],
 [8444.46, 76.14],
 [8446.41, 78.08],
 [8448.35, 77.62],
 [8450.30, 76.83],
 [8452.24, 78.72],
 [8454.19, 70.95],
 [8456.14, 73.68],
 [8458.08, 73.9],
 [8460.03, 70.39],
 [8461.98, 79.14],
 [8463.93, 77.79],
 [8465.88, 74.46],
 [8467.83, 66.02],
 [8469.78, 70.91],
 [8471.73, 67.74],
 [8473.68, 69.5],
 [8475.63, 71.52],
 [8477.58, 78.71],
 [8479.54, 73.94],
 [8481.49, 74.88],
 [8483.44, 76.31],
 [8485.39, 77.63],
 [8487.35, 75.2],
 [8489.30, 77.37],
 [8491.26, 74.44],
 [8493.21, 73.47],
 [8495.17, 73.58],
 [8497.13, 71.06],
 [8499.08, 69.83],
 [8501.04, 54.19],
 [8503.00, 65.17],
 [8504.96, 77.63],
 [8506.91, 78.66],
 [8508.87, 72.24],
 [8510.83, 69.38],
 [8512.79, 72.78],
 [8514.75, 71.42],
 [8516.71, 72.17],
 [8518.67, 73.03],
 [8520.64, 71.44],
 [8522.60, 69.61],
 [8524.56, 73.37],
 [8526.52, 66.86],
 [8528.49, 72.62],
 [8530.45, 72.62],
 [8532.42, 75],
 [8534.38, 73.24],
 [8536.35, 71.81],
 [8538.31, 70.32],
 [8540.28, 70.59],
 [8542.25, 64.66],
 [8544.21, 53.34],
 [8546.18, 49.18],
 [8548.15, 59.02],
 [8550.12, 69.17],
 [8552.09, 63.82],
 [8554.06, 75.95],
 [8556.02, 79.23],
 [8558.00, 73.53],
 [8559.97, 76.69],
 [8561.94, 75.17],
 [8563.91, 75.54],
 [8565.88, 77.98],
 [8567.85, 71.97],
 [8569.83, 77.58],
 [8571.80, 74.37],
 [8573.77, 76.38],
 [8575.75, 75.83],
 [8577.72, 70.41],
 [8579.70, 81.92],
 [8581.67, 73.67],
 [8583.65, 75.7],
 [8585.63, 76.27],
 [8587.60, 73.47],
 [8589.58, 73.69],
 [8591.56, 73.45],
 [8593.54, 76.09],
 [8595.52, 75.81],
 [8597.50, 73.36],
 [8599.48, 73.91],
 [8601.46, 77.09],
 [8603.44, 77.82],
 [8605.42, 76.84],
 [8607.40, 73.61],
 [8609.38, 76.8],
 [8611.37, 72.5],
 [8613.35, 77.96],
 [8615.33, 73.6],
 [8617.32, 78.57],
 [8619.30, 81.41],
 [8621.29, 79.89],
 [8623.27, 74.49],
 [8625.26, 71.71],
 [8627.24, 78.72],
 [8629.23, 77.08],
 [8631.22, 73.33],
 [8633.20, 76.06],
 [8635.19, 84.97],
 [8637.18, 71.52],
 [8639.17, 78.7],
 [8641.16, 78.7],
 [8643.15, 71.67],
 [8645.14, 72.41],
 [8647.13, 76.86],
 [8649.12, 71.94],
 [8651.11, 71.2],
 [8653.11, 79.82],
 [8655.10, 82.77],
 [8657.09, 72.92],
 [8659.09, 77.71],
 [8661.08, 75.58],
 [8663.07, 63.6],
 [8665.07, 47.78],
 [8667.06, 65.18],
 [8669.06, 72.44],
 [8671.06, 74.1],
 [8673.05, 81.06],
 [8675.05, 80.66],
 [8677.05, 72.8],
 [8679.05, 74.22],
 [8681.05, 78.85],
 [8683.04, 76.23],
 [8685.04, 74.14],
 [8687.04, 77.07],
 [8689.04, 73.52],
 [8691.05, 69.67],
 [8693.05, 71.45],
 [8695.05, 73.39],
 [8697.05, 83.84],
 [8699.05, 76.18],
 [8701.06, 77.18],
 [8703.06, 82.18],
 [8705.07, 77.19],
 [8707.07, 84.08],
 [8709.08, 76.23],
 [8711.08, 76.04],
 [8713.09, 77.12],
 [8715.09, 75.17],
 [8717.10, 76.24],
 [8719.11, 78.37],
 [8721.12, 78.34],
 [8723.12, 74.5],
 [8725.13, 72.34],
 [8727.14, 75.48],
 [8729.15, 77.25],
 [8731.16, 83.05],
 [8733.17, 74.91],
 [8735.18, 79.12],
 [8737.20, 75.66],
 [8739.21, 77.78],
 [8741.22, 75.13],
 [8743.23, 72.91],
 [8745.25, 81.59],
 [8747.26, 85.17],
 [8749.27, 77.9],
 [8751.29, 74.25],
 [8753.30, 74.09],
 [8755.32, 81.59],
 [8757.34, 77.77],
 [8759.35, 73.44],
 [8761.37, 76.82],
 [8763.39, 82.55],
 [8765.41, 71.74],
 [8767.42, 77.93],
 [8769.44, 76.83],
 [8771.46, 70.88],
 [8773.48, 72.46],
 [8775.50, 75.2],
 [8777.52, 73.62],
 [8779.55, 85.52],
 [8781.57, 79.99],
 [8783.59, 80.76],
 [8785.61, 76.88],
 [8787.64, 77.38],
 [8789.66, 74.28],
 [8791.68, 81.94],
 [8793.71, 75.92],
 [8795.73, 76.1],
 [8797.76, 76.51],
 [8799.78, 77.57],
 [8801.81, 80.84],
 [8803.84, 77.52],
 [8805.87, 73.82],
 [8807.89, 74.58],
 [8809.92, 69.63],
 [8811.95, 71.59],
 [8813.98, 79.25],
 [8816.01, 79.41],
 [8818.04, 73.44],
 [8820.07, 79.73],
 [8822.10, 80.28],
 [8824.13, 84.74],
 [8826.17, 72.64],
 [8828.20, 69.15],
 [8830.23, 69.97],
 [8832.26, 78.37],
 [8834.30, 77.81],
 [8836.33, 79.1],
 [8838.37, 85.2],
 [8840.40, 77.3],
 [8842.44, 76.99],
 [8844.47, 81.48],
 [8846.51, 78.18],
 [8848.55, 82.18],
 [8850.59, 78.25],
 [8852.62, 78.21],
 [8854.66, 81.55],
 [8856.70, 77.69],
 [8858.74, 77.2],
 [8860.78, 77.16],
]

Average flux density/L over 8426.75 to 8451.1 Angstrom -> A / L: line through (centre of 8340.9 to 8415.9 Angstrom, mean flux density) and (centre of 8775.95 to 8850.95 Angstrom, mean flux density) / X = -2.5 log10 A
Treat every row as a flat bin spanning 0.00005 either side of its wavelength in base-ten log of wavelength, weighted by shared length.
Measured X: 0.07 mag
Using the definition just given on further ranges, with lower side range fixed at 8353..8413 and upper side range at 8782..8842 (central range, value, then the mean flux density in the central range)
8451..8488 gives 0.03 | 73.8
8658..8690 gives 0.05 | 72.8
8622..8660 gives 0.01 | 76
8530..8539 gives 0.05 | 72.7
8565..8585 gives 0.01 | 75.6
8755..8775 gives 0.01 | 76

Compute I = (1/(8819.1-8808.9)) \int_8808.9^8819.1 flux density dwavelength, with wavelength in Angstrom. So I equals 74.7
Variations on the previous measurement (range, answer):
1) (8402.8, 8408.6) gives 76.6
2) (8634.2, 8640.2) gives 78.4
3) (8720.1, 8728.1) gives 75.2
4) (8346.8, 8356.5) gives 77.8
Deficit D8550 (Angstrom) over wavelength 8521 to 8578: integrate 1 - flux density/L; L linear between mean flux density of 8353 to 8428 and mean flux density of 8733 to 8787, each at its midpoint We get 4.0 Angstrom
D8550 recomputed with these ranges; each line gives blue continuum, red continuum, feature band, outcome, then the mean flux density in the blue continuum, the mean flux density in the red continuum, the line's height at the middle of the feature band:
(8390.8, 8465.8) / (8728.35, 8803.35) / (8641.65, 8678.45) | 1.7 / 74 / 77.4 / 76.3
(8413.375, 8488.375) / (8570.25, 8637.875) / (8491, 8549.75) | 4.1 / 73.4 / 75.9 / 74.5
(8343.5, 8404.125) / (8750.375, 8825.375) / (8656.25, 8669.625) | 1.5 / 75.6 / 76.9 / 76.5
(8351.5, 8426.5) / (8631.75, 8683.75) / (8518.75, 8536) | 0.7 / 75.4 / 74.2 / 74.8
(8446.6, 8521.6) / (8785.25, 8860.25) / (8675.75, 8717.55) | -0.3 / 73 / 77.4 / 75.8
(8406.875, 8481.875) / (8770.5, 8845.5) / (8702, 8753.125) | -0.8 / 73.7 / 77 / 76.2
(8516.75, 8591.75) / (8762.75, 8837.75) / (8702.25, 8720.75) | -0.8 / 71.8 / 76.7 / 74.9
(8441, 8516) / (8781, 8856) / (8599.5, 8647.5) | -0.8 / 73.1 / 77.5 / 75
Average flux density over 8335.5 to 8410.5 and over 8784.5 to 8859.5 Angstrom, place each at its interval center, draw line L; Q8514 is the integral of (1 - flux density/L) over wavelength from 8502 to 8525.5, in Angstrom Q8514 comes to 1.30 Angstrom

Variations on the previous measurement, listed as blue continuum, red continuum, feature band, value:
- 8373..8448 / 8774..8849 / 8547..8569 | 0.8 Angstrom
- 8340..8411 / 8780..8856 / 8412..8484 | 2.7 Angstrom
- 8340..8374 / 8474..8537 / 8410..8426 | -0.2 Angstrom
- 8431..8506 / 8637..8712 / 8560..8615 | -1.1 Angstrom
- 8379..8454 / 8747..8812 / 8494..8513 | 1.0 Angstrom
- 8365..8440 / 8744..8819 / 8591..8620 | -0.1 Angstrom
